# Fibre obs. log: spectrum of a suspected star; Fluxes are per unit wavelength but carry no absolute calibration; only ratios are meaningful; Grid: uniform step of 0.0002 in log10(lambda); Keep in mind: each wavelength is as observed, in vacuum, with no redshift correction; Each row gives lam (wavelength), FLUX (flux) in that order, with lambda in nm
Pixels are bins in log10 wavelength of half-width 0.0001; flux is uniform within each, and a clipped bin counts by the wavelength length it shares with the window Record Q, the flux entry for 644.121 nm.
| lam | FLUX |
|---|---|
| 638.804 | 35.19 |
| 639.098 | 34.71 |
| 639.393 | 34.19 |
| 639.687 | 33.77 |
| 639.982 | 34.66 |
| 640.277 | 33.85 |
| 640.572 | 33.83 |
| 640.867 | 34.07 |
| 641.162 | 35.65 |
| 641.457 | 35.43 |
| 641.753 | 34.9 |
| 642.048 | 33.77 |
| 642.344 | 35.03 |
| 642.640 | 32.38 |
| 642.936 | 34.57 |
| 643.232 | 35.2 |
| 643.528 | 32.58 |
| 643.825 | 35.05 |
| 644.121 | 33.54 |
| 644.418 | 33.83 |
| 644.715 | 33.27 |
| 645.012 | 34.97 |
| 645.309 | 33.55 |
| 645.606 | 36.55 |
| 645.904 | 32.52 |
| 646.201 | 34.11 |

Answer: 33.54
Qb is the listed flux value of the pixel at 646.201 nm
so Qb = 34.11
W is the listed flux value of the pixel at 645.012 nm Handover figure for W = 34.97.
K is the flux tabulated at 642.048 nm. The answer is 33.77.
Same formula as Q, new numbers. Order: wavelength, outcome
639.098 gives 34.71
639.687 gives 33.77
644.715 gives 33.27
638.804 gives 35.19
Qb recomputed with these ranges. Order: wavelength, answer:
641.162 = 35.65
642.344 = 35.03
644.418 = 33.83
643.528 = 32.58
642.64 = 32.38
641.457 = 35.43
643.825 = 35.05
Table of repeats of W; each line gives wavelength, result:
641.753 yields 34.9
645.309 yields 33.55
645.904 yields 32.52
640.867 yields 34.07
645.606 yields 36.55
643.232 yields 35.2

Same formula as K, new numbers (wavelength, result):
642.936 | 34.57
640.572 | 33.83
